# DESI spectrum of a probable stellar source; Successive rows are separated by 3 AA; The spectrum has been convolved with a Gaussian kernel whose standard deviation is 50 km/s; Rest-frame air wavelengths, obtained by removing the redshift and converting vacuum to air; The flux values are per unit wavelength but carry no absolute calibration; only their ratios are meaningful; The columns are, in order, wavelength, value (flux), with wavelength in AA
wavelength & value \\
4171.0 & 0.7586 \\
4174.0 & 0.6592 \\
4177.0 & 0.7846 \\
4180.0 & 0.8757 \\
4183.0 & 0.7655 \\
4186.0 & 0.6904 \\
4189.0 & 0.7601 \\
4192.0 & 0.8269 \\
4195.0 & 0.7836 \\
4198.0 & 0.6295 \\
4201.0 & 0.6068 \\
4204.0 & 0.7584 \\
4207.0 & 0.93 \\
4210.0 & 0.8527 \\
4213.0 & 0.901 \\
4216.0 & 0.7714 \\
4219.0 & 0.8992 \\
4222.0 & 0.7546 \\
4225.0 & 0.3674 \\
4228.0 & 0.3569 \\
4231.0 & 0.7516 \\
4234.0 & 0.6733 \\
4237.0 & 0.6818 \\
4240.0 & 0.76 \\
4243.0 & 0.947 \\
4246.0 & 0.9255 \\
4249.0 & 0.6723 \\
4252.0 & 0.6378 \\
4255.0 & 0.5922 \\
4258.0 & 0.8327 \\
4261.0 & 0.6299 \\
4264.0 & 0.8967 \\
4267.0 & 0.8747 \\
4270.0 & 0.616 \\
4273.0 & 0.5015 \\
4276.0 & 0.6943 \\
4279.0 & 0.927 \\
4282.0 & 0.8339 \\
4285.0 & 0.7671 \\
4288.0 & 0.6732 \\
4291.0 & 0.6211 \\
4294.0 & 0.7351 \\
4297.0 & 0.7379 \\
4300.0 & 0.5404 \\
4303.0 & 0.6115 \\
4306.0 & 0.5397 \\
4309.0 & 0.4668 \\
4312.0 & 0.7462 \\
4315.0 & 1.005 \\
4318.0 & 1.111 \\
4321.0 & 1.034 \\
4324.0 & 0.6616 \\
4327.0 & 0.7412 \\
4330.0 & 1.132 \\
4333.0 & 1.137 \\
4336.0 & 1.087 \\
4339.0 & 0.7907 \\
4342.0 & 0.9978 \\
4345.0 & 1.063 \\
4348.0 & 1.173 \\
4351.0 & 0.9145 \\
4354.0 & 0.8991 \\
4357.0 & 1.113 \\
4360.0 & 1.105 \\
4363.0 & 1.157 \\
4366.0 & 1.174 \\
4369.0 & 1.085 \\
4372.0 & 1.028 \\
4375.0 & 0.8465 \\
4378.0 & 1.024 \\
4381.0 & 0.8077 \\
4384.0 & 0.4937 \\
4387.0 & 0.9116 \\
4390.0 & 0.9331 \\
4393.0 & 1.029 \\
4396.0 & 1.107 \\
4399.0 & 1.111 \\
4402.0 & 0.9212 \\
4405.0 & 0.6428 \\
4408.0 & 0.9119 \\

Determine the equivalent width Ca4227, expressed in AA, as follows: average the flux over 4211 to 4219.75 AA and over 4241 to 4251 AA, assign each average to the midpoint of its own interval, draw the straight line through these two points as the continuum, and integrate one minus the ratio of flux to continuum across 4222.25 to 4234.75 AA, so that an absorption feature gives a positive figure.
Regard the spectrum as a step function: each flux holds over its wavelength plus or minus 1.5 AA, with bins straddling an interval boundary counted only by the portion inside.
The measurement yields 4.3 AA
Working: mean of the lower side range 0.853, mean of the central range 0.551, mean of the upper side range 0.833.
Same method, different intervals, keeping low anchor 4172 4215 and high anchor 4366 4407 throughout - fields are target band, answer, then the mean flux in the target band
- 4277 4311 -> 6.9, 0.679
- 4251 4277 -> 4.1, 0.699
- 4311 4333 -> -1.5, 0.938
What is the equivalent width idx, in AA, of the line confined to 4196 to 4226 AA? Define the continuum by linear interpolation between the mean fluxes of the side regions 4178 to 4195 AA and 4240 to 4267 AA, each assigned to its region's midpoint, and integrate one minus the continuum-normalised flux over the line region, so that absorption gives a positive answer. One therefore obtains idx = 1.0 AA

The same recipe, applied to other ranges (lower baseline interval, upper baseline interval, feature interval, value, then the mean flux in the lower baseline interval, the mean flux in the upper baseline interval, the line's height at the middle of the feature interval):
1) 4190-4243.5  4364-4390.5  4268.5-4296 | 3.51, 0.733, 0.927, 0.812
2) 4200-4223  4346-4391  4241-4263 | 2.69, 0.815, 0.979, 0.857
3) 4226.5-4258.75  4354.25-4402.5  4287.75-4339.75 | 3.55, 0.709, 0.989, 0.856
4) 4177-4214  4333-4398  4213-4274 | 9.15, 0.78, 0.992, 0.84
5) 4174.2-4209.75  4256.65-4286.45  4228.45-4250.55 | 0.20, 0.764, 0.757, 0.76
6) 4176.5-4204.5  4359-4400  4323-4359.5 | -1.85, 0.746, 0.984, 0.936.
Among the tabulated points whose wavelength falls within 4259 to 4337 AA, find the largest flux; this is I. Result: 1.137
